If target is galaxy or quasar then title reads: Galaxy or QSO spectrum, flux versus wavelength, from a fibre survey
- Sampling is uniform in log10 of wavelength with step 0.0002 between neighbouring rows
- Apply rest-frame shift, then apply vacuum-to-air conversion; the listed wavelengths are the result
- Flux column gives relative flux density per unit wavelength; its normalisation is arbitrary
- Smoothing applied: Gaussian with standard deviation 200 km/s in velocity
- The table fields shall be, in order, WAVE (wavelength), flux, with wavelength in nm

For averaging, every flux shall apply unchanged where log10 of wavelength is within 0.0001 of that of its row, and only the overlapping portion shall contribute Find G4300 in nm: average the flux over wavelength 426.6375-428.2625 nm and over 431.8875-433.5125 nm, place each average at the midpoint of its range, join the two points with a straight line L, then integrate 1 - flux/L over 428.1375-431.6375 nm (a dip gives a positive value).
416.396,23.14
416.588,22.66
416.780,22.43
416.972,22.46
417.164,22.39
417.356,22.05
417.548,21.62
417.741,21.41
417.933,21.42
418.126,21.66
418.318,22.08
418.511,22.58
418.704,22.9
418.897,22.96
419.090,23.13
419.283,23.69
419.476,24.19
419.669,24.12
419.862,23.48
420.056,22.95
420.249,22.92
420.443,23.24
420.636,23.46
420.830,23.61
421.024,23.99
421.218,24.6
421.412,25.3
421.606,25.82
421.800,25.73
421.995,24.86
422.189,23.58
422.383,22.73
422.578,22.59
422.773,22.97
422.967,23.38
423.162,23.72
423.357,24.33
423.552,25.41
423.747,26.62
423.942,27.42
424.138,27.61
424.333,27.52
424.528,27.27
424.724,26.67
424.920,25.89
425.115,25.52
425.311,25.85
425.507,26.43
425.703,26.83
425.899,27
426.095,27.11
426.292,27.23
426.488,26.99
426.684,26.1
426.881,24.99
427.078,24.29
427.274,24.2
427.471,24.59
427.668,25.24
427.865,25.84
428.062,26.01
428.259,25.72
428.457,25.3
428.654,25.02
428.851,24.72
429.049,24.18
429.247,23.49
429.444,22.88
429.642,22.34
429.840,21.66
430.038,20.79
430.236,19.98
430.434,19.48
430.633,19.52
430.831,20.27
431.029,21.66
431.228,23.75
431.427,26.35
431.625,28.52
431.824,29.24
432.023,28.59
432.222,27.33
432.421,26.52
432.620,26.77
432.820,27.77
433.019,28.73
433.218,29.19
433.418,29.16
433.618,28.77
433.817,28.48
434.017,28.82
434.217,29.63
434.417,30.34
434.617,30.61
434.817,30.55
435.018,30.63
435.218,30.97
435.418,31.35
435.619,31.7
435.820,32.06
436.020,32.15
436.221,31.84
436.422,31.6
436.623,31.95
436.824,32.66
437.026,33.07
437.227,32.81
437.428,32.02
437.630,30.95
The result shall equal 0.46 nm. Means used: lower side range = 25.2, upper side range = 28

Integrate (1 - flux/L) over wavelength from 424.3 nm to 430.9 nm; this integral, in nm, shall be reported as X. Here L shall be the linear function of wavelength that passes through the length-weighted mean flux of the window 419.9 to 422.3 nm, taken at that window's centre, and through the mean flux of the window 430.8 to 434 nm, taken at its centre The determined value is 0.312 nm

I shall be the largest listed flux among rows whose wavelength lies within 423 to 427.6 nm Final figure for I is 27.61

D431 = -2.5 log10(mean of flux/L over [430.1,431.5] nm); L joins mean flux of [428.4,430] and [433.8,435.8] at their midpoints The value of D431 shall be 0.19 mag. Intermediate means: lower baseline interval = 23.6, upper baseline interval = 30.4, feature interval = 21.5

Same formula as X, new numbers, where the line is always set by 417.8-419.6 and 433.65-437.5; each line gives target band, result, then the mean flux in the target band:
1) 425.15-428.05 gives 0.08 nm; 25.9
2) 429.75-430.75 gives 0.29 nm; 20.3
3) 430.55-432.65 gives 0.28 nm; 25.3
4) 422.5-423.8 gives 0.05 nm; 24.1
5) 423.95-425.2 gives -0.06 nm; 26.8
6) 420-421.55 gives 0.00 nm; 23.8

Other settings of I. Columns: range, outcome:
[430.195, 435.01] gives 30.61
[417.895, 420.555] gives 24.19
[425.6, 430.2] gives 27.23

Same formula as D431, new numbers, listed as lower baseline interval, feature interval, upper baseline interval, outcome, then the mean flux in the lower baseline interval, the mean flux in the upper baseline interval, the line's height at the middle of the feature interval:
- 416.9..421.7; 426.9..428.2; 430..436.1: 0.03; 23.1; 27.5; 25.7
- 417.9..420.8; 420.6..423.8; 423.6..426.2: 0.03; 23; 26.7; 24.9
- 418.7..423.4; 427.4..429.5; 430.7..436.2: 0.07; 23.8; 28.5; 26.6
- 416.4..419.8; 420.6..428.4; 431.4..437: 0.00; 22.6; 29.8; 25.5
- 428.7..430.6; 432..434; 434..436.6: -0.03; 22.1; 31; 27.4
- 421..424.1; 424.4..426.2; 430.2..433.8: -0.07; 24.6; 25.8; 25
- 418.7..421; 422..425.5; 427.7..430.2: -0.07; 23.4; 23.9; 23.6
